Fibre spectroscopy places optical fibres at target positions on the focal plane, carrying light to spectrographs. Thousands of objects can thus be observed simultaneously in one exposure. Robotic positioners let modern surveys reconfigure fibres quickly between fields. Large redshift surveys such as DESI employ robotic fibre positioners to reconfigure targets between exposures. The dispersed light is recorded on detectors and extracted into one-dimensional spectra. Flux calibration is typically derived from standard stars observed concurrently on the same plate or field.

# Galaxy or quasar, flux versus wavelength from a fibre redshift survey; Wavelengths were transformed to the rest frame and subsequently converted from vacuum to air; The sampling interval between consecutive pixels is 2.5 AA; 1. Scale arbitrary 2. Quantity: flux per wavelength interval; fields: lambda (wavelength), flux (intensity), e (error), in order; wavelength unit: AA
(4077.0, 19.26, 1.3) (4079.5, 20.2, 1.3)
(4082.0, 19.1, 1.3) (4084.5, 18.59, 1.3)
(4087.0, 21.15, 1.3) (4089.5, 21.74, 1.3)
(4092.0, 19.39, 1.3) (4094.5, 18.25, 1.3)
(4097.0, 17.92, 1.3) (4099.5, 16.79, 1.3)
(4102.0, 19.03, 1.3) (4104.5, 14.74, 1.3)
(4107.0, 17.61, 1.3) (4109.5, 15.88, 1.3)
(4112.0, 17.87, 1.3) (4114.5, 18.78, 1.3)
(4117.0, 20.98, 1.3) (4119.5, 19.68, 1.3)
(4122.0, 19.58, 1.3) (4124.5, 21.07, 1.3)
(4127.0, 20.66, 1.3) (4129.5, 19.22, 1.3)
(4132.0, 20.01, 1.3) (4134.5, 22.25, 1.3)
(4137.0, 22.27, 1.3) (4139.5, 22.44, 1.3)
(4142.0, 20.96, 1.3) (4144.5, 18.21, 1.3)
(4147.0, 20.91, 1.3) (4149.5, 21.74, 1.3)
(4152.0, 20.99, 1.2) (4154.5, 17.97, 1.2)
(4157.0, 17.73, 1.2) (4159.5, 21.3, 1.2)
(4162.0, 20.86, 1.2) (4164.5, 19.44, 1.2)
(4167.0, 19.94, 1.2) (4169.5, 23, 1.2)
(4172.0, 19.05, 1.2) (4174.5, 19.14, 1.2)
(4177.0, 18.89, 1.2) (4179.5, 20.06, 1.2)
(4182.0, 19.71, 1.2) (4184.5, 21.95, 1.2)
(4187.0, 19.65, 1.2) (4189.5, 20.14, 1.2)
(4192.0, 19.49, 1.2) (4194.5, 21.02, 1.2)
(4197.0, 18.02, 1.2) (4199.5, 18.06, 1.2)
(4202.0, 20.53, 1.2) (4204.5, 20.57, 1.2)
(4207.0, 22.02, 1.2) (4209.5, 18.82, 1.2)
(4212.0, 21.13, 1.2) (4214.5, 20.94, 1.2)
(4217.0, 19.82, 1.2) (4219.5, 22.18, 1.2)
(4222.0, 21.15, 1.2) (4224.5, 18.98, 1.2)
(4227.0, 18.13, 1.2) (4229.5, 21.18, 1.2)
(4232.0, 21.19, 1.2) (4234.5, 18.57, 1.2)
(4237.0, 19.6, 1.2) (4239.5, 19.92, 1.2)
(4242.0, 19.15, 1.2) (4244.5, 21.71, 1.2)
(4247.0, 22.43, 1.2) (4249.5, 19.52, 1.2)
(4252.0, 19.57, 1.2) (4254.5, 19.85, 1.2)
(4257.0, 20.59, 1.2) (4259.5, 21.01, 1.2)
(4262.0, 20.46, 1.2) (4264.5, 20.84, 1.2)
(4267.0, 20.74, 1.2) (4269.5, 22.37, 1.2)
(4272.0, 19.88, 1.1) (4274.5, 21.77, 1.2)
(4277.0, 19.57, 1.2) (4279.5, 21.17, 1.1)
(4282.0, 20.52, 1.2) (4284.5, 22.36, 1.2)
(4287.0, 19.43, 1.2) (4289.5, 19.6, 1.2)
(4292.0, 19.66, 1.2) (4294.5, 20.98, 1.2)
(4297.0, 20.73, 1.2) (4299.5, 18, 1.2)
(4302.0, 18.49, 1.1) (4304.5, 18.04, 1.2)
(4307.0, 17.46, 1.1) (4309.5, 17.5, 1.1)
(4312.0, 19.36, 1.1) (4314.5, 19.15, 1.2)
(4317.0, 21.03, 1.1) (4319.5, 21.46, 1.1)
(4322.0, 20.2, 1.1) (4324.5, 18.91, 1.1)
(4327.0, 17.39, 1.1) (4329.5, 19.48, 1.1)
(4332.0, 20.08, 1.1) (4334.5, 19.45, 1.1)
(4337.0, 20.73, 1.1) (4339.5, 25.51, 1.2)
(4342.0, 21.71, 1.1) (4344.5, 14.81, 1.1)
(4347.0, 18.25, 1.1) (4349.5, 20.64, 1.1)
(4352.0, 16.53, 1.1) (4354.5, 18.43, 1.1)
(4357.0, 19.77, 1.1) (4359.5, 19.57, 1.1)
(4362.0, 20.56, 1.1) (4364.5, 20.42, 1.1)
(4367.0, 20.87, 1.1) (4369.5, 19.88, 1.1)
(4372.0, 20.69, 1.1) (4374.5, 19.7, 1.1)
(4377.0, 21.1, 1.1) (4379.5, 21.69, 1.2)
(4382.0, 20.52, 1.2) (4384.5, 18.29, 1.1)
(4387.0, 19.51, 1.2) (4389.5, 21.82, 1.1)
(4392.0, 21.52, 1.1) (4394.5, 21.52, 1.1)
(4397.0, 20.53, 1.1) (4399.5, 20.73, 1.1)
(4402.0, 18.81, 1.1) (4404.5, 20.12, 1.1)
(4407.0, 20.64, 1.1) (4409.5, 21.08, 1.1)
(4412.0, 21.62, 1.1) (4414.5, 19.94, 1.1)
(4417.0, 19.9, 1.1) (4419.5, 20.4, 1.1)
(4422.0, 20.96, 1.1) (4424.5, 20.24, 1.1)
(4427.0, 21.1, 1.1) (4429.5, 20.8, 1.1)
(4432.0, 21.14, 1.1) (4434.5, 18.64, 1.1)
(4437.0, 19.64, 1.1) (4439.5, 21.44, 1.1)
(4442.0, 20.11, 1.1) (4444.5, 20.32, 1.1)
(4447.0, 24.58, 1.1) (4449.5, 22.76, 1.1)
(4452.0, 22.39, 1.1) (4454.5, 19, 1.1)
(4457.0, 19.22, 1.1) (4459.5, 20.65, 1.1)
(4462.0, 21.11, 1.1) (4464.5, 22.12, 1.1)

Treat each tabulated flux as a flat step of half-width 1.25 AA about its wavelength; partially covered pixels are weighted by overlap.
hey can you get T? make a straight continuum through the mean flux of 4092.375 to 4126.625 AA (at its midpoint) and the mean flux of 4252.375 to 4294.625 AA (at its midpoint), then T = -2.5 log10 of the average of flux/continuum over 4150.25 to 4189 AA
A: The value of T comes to -0.044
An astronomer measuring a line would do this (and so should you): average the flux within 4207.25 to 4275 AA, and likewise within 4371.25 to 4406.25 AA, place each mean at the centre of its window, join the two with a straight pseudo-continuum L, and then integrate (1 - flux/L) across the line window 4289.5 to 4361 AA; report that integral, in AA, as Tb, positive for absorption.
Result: 3.6 AA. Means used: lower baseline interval 20.4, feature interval 19.4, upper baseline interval 20.5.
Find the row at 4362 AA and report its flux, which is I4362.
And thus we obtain 20.56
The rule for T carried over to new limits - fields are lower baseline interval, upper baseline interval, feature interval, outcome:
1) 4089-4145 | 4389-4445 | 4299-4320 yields 0.069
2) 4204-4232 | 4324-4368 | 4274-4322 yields 0.009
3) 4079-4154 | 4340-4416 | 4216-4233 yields -0.031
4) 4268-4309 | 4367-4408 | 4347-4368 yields 0.044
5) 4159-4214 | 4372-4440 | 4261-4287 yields -0.033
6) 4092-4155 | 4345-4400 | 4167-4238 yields -0.026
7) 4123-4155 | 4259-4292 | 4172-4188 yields 0.047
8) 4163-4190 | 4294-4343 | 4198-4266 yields -0.018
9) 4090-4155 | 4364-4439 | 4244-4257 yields -0.033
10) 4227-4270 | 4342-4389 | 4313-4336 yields 0.011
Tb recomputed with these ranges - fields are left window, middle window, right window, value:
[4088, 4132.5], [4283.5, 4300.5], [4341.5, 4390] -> -0.6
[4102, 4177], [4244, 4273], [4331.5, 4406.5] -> -1.1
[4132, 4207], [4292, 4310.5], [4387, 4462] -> 1.5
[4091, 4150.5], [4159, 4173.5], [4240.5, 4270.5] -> -0.5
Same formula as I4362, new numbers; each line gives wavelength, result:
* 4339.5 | 25.51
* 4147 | 20.91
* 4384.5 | 18.29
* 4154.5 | 17.97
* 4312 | 19.36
